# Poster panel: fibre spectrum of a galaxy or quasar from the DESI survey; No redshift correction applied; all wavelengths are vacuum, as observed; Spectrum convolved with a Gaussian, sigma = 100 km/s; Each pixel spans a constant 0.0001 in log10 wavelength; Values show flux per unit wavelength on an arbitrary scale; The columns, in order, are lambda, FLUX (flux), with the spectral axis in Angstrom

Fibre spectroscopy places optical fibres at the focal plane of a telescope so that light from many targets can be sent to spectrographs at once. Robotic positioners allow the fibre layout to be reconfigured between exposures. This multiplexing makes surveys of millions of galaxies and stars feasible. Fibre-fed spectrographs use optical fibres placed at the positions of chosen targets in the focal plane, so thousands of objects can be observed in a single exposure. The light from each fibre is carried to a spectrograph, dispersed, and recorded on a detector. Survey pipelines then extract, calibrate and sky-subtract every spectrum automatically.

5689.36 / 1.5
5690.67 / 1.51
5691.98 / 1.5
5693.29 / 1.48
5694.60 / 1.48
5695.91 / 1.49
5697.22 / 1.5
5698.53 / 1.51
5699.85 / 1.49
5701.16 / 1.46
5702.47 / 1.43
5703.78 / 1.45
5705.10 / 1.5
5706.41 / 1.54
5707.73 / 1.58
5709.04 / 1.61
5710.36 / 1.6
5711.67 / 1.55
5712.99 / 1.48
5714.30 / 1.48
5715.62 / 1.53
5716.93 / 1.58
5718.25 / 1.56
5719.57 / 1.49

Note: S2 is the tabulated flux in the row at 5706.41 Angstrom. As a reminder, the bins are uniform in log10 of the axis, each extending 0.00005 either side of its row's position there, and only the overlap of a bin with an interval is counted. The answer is 1.54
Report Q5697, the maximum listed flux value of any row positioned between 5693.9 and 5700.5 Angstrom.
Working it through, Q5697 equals 1.51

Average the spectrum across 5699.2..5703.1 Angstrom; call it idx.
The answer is 1.46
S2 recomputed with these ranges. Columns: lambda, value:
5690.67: 1.51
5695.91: 1.49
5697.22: 1.5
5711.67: 1.55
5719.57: 1.49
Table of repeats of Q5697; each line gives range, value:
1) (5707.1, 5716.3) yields 1.61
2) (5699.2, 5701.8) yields 1.49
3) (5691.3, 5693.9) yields 1.5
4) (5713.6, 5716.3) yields 1.53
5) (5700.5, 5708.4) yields 1.58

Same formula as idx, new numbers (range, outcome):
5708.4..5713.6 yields 1.56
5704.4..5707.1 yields 1.51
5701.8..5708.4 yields 1.5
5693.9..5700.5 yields 1.49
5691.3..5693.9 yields 1.49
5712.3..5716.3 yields 1.5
